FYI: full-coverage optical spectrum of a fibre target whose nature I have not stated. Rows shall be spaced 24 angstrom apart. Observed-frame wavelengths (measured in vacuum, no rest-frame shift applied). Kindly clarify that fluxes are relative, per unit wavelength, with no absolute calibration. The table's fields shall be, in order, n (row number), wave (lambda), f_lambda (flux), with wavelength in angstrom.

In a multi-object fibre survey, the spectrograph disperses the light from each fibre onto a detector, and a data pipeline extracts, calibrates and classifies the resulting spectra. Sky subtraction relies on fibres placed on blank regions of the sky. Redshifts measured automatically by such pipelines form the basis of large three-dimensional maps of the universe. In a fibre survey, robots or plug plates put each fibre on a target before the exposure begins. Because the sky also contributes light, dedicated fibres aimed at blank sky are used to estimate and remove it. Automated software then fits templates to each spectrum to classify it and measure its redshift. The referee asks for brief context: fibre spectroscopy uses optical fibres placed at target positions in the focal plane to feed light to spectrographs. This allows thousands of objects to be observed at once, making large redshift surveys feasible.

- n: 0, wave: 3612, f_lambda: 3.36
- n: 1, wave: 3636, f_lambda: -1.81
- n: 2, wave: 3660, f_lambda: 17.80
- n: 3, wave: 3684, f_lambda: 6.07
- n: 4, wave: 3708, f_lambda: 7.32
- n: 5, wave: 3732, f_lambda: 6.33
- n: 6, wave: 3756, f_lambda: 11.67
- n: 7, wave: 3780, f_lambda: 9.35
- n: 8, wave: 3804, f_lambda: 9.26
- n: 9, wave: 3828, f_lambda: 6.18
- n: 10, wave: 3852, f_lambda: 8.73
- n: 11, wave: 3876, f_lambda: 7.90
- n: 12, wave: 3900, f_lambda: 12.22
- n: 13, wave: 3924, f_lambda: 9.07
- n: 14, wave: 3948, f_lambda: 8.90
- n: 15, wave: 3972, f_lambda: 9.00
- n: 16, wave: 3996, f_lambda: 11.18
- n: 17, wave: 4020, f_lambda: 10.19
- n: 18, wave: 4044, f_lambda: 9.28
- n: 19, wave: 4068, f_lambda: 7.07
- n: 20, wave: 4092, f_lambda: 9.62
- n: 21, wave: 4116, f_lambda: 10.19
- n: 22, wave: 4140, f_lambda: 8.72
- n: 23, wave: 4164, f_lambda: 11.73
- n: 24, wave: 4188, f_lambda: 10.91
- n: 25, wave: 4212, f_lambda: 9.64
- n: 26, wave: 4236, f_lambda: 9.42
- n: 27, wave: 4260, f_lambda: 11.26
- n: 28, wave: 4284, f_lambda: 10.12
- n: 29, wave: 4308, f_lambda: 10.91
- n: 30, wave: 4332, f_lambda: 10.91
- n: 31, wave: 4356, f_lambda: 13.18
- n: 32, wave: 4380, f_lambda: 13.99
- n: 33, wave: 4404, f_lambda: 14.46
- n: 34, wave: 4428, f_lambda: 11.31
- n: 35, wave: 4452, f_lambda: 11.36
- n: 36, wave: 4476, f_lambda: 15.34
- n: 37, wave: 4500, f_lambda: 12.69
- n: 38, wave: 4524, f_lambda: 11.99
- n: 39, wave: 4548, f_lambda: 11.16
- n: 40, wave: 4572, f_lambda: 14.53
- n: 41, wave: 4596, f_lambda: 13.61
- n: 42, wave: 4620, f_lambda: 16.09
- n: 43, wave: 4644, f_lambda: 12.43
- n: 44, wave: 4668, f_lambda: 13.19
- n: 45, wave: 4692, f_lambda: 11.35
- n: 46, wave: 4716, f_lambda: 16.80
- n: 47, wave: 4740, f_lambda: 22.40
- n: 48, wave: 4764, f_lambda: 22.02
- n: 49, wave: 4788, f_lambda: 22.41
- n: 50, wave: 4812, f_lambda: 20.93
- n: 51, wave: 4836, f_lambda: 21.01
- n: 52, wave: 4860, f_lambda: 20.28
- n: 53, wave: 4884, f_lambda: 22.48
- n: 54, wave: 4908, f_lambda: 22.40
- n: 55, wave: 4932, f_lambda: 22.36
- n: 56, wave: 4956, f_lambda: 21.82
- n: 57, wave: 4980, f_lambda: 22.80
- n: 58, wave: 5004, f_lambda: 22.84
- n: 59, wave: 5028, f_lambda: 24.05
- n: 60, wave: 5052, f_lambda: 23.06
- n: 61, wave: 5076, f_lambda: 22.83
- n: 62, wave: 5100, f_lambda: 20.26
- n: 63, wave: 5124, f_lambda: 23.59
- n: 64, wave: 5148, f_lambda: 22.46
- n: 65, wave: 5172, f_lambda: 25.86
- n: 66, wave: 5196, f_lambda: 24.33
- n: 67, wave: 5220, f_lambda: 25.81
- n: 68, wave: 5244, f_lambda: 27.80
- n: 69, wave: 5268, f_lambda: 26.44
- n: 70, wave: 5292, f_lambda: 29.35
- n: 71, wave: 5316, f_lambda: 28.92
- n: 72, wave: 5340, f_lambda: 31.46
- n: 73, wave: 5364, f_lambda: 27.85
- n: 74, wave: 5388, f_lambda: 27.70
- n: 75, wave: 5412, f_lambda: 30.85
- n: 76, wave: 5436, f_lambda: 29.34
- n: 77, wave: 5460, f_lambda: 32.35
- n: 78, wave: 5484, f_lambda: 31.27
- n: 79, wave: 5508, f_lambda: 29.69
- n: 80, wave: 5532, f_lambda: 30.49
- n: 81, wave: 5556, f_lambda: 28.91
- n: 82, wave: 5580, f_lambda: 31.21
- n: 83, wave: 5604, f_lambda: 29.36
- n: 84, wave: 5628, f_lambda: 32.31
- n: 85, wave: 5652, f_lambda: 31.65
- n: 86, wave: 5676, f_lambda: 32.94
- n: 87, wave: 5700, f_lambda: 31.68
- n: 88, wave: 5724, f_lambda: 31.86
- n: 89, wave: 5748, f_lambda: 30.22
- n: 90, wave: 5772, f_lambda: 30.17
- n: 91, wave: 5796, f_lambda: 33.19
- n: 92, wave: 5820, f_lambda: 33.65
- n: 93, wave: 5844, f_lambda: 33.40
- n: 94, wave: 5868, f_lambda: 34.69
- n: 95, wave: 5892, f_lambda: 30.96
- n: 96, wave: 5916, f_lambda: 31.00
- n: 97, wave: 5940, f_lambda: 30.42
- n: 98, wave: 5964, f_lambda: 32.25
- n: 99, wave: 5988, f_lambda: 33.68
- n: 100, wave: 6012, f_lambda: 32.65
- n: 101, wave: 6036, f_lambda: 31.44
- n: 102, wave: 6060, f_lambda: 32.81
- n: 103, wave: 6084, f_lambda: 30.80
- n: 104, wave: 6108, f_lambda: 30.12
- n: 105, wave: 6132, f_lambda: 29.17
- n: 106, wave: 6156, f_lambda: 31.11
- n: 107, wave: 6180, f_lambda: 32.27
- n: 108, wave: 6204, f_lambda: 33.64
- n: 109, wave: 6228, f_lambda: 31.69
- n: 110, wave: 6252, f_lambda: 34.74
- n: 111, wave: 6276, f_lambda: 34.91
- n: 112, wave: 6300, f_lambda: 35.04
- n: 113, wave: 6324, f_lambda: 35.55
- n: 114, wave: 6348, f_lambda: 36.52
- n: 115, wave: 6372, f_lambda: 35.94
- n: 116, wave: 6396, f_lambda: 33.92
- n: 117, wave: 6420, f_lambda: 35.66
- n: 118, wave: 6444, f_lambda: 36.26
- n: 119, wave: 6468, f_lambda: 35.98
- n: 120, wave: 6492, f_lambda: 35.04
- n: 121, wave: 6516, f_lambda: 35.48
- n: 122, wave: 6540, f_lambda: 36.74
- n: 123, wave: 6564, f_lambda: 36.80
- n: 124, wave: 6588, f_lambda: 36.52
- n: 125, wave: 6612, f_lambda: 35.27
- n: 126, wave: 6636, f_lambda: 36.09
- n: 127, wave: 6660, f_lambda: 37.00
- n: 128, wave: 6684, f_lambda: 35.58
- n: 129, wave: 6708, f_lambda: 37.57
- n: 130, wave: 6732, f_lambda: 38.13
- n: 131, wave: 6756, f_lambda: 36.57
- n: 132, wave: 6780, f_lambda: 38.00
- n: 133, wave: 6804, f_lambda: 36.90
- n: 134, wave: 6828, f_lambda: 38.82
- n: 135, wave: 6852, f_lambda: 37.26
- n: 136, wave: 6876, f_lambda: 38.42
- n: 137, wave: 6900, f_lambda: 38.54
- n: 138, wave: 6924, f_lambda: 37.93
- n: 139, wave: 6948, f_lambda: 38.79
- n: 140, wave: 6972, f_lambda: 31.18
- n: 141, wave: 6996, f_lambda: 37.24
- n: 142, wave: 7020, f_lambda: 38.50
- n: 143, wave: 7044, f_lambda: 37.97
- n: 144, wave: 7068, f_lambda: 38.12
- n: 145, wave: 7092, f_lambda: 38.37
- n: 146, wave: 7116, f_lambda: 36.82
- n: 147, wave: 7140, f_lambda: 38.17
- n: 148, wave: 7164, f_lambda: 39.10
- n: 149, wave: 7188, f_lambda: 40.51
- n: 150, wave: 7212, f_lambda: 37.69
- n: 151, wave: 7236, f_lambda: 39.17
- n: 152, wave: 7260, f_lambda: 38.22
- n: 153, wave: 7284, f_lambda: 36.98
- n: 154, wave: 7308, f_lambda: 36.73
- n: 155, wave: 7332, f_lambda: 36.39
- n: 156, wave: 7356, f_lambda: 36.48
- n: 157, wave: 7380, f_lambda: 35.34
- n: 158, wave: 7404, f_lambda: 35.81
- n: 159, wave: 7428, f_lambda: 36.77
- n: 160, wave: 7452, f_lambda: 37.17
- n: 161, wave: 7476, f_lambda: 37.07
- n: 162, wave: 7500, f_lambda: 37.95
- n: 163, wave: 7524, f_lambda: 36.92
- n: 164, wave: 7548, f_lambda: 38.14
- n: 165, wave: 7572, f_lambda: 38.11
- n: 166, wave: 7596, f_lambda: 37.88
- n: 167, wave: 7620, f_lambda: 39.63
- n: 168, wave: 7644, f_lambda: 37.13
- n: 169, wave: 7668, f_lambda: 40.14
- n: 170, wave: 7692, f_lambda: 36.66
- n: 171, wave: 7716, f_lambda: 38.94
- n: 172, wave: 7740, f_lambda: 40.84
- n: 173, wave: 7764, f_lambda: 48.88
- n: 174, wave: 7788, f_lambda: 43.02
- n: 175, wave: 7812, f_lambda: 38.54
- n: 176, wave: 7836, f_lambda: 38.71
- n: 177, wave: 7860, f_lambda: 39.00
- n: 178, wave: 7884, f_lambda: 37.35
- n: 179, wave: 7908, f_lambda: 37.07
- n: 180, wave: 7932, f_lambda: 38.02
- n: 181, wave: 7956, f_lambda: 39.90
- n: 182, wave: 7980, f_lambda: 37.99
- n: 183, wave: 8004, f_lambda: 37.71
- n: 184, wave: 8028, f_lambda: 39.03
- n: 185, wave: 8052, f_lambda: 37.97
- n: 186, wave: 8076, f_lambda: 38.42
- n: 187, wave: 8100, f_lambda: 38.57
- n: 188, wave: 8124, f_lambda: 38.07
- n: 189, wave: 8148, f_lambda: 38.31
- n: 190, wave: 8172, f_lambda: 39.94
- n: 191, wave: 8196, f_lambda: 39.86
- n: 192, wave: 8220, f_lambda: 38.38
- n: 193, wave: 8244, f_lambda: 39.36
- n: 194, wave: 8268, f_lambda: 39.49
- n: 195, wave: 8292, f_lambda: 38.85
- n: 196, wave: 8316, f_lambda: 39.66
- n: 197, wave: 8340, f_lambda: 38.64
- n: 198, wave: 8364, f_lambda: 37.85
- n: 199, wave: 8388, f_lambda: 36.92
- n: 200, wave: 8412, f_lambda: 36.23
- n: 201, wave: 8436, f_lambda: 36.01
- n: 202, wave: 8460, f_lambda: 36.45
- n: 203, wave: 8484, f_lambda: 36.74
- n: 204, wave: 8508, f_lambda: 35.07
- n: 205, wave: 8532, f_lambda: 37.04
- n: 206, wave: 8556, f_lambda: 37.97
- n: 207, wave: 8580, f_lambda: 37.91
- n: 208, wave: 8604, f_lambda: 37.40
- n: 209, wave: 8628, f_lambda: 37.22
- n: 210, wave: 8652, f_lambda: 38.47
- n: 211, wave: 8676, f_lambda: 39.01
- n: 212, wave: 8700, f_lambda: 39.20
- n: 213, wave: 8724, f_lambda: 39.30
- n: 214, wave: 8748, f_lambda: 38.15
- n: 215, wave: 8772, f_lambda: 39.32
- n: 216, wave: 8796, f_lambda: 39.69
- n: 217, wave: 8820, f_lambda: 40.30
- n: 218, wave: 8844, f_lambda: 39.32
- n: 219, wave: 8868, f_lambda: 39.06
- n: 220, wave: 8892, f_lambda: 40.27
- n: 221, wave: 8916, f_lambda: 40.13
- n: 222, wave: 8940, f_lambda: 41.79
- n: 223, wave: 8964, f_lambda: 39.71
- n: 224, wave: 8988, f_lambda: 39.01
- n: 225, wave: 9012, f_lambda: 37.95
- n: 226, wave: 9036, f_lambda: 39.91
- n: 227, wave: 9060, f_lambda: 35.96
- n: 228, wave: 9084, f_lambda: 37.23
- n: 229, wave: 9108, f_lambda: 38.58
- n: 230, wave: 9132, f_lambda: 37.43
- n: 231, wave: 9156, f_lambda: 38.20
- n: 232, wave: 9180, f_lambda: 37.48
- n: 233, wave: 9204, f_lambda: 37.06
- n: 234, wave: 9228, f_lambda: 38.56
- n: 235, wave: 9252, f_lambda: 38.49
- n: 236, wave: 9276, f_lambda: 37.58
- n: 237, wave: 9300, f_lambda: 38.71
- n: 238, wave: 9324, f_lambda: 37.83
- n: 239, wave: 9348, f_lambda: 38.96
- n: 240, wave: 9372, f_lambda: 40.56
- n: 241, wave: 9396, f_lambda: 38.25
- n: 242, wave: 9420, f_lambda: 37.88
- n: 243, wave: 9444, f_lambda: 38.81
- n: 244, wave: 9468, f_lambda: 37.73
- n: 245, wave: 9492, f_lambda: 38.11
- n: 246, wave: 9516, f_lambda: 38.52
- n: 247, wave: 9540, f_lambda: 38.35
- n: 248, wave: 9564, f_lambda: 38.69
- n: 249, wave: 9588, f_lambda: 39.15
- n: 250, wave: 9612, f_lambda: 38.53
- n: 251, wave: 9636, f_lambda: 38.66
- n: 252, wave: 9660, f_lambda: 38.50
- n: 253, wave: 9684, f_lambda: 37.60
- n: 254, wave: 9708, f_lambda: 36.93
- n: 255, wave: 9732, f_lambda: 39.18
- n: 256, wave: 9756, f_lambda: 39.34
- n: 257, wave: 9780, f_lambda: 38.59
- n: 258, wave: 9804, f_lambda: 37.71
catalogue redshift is 0.183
